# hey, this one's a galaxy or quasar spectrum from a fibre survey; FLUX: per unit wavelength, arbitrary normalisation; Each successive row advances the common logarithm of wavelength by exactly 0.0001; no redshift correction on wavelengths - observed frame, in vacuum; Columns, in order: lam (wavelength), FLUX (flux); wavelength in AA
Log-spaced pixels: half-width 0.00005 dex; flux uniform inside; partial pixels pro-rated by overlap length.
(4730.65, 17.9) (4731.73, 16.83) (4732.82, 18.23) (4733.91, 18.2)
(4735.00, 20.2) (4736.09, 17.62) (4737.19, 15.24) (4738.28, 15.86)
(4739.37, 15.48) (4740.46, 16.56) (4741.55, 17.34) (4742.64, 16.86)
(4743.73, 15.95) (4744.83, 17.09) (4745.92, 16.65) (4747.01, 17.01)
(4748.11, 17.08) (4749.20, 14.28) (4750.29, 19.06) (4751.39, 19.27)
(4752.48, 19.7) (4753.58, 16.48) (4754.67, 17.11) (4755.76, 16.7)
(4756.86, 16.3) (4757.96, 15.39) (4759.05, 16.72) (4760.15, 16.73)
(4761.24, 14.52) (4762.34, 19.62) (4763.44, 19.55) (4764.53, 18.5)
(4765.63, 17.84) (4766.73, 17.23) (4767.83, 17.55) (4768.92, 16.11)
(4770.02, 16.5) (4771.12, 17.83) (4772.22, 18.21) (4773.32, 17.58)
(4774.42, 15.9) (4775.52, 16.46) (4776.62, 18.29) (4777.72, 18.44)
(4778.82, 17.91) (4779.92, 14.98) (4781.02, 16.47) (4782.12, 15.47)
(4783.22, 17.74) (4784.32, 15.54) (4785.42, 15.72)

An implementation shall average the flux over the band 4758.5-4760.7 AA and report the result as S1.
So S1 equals 16.8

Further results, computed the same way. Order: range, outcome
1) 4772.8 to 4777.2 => 17.1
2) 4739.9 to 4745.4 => 16.8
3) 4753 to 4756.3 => 16.8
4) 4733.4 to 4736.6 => 18.7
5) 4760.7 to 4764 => 17.9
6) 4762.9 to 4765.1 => 19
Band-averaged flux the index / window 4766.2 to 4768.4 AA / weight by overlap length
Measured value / 17.4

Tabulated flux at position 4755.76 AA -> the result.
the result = 16.7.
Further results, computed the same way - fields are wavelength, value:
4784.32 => 15.54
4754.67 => 17.11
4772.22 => 18.21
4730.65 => 17.9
